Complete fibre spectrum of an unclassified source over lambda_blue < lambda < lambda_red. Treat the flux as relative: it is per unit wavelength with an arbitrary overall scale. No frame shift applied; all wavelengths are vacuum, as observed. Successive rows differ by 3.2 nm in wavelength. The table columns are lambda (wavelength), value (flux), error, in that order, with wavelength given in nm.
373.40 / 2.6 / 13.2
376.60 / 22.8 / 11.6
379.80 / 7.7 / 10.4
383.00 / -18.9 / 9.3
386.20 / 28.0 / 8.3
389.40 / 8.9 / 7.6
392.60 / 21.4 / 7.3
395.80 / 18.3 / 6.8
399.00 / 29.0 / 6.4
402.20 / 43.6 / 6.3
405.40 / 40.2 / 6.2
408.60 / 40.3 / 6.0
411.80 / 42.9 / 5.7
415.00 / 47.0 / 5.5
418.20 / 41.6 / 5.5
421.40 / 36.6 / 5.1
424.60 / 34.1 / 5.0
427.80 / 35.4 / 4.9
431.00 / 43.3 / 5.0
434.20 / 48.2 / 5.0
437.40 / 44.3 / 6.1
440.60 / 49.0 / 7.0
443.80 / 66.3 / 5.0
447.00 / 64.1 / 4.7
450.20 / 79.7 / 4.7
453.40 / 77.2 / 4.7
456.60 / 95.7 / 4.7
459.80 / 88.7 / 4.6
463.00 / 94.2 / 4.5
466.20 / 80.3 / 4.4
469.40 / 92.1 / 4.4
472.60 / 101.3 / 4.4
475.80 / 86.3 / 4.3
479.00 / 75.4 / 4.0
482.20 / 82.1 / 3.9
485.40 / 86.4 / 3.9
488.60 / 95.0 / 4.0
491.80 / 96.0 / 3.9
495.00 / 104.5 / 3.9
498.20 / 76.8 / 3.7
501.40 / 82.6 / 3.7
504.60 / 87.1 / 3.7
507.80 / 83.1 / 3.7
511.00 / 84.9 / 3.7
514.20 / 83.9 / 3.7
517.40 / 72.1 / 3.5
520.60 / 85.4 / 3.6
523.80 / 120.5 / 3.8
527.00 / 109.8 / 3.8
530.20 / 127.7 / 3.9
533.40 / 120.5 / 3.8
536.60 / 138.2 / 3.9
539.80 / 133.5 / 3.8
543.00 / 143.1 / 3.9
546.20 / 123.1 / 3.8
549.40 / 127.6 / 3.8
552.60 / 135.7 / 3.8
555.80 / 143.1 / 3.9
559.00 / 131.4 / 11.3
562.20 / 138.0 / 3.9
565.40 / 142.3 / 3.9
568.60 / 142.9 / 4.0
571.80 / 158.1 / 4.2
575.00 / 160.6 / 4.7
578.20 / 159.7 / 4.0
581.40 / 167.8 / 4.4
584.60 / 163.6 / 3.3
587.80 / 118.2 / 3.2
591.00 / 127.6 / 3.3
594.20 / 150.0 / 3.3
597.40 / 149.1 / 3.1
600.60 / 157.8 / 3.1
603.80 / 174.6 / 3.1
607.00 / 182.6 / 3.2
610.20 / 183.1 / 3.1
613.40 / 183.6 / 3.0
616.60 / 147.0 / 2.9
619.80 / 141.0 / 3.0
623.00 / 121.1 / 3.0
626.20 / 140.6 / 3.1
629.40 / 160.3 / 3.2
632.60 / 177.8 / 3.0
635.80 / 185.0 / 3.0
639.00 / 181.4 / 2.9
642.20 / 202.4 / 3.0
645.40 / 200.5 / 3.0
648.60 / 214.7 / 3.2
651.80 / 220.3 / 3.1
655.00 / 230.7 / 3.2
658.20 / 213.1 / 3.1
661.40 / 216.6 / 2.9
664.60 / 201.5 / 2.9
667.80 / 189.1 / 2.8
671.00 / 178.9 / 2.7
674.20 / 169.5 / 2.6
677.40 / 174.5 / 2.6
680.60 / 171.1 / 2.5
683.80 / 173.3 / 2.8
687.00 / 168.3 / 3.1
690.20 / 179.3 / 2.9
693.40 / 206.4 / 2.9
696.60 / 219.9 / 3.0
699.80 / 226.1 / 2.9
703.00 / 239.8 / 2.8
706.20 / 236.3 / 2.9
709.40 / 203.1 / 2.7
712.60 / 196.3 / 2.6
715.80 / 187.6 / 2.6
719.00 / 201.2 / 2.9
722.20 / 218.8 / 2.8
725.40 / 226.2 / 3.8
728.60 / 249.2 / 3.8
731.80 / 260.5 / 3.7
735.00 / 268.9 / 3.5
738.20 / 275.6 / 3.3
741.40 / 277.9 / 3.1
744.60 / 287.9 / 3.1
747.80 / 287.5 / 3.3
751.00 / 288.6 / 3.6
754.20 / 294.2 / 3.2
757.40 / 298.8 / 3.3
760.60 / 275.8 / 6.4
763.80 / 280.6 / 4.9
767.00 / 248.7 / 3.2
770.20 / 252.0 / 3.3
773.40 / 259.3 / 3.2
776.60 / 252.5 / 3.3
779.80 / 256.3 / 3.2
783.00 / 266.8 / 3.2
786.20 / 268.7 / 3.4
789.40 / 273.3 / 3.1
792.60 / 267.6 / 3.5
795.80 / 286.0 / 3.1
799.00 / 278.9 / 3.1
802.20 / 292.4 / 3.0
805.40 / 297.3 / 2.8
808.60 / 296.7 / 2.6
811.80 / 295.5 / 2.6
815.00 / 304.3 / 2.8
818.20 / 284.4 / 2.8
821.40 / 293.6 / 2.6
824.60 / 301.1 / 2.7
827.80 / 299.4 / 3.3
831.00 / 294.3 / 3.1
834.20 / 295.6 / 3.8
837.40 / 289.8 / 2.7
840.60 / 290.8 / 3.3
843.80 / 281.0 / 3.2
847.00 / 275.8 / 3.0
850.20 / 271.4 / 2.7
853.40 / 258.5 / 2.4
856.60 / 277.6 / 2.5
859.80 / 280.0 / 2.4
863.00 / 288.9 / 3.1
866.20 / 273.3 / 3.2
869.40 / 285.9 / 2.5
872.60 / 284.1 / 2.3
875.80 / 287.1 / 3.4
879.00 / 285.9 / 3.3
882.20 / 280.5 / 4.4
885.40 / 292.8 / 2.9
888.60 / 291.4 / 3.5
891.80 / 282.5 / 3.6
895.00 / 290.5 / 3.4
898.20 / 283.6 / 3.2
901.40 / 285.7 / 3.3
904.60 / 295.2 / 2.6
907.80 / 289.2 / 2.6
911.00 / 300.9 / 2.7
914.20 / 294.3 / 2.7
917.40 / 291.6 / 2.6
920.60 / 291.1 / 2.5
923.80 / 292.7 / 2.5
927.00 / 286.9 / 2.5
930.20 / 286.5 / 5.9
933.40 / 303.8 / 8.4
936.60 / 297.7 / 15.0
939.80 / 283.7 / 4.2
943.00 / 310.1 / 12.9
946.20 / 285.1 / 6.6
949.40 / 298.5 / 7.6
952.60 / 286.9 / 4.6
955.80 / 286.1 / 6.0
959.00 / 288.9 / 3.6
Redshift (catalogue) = 0.00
